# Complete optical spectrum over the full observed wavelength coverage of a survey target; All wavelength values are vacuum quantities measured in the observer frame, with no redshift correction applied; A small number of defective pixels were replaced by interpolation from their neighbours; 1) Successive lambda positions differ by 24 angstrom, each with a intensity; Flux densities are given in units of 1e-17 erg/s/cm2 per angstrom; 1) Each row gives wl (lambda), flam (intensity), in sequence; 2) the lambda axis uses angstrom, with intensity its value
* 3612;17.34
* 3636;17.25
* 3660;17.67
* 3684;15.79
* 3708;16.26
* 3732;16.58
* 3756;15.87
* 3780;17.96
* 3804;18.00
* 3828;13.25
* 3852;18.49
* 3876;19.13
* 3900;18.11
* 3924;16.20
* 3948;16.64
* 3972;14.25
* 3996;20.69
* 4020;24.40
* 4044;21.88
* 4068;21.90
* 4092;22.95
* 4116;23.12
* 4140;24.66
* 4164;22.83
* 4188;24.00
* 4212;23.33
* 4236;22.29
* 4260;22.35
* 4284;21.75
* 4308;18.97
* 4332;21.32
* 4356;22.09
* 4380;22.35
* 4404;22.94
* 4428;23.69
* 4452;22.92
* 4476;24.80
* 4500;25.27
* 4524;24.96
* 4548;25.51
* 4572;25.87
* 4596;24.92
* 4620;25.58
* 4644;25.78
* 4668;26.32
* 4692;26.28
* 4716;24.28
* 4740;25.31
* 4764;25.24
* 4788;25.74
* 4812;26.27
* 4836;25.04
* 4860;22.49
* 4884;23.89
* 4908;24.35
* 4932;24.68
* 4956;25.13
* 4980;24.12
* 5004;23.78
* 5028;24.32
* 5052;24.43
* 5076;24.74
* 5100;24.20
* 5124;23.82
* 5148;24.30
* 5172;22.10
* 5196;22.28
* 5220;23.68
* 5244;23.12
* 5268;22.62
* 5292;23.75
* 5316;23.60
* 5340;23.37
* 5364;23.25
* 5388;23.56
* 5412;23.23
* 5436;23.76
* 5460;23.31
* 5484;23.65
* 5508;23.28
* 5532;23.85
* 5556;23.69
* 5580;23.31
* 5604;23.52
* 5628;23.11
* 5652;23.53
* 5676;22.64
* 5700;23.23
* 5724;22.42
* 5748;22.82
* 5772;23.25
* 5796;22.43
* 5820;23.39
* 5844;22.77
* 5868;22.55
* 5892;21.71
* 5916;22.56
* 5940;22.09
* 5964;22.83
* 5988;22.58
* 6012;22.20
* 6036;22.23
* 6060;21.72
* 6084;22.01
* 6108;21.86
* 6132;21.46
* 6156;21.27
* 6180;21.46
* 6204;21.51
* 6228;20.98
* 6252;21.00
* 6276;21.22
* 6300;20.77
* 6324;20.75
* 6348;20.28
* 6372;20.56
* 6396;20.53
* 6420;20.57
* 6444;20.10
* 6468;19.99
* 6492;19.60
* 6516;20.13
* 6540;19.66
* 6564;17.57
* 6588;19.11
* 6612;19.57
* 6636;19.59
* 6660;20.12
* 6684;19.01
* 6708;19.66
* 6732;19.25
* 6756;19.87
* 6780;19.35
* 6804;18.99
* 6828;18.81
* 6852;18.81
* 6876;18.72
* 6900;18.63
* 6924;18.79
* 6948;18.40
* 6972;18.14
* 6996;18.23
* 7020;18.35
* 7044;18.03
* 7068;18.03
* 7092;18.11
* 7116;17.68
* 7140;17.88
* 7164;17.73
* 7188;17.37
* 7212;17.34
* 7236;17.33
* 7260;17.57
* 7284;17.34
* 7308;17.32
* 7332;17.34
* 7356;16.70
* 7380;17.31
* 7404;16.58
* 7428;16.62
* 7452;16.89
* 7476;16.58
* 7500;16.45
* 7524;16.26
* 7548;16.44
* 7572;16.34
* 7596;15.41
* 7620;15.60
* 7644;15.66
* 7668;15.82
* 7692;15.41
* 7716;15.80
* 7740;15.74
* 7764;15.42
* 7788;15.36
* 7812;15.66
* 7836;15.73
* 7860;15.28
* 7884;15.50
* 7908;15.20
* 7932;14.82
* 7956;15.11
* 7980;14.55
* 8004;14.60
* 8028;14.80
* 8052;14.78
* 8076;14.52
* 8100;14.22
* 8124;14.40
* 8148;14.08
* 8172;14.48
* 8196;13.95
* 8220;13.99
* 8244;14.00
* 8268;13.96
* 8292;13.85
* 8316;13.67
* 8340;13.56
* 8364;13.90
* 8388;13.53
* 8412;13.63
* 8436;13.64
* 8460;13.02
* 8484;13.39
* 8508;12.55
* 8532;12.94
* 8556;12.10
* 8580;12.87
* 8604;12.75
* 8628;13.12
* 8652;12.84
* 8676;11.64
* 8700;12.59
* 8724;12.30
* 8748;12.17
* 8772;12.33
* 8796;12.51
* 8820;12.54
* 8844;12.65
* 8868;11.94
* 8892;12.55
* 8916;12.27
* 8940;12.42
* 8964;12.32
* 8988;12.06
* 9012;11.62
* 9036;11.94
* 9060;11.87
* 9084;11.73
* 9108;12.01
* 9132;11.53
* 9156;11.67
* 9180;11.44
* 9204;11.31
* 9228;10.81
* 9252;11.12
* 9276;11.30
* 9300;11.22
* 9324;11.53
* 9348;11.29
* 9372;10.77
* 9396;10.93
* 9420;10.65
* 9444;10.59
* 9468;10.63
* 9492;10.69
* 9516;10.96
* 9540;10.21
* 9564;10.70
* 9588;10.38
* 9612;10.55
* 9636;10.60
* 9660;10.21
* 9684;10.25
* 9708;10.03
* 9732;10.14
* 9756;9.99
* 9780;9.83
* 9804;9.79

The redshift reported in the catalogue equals 0.00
